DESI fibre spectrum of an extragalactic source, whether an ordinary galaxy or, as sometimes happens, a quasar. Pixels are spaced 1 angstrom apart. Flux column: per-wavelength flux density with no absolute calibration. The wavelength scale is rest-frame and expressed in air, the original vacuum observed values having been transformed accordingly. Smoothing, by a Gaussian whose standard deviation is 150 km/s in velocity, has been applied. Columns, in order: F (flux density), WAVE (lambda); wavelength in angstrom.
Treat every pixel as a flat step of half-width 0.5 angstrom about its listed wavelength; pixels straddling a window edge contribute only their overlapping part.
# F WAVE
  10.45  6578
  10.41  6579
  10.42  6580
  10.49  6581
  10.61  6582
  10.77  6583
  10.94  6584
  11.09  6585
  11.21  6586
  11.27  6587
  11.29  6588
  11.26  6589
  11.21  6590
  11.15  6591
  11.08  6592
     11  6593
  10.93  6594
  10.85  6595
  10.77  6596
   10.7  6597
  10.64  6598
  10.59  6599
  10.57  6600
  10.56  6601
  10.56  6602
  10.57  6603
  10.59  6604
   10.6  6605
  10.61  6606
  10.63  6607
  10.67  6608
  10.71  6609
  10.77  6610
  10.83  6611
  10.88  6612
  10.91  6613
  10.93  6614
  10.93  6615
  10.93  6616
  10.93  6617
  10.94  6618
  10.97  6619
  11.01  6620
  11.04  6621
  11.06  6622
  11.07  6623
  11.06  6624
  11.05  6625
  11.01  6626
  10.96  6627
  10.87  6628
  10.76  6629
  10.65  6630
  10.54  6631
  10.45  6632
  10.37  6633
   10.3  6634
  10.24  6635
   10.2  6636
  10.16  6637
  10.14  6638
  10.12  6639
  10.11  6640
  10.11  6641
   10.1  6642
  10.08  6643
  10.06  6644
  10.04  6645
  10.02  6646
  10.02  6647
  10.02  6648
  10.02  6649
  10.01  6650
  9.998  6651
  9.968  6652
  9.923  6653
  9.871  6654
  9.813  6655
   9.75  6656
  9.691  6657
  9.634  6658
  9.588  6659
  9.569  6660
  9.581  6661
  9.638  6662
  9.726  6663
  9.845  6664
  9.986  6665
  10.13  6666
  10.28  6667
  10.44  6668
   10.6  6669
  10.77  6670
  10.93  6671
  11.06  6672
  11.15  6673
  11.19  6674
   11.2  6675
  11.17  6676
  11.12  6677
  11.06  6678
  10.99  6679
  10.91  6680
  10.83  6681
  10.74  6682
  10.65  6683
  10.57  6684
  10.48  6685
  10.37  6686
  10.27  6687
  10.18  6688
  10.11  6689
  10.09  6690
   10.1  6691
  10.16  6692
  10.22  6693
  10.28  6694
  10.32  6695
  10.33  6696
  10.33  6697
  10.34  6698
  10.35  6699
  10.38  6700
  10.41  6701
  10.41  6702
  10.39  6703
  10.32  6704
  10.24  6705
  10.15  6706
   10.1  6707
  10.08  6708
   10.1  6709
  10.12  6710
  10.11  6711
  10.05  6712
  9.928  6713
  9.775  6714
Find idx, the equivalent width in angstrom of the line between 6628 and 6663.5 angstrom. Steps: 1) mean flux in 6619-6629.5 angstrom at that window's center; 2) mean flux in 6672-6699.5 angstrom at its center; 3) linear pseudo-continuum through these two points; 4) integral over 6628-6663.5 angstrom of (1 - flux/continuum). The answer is 2.6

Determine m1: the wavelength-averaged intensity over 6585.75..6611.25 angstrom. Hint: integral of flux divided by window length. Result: 10.8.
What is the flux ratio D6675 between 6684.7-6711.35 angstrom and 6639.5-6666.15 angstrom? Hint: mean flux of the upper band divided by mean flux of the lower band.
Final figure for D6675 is 1.0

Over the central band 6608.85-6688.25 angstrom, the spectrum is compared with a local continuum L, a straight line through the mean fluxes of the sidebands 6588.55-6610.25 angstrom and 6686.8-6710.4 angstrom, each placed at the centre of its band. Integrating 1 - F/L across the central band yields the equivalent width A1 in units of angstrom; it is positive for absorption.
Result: 0.35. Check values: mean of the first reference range 10.8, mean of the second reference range 10.2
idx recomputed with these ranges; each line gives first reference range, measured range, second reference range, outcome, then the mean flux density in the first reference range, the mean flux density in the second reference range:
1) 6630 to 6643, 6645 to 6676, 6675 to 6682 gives 1.52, 10.2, 11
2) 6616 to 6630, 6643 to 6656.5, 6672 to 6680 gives 1.31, 11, 11.1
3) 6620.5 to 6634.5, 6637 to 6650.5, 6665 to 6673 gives 0.82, 10.8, 10.6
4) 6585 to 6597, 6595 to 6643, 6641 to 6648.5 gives -0.54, 11.1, 10.1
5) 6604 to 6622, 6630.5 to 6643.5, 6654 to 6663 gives 0.00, 10.8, 9.67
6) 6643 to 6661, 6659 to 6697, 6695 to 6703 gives -1.13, 9.88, 10.4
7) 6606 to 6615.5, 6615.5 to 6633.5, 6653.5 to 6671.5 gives -0.49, 10.8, 9.99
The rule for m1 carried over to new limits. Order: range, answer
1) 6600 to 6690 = 10.5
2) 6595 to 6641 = 10.7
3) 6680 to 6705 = 10.4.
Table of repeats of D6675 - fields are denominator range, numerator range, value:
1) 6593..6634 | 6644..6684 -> 0.96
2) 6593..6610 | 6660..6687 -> 0.99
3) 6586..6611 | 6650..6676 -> 0.94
